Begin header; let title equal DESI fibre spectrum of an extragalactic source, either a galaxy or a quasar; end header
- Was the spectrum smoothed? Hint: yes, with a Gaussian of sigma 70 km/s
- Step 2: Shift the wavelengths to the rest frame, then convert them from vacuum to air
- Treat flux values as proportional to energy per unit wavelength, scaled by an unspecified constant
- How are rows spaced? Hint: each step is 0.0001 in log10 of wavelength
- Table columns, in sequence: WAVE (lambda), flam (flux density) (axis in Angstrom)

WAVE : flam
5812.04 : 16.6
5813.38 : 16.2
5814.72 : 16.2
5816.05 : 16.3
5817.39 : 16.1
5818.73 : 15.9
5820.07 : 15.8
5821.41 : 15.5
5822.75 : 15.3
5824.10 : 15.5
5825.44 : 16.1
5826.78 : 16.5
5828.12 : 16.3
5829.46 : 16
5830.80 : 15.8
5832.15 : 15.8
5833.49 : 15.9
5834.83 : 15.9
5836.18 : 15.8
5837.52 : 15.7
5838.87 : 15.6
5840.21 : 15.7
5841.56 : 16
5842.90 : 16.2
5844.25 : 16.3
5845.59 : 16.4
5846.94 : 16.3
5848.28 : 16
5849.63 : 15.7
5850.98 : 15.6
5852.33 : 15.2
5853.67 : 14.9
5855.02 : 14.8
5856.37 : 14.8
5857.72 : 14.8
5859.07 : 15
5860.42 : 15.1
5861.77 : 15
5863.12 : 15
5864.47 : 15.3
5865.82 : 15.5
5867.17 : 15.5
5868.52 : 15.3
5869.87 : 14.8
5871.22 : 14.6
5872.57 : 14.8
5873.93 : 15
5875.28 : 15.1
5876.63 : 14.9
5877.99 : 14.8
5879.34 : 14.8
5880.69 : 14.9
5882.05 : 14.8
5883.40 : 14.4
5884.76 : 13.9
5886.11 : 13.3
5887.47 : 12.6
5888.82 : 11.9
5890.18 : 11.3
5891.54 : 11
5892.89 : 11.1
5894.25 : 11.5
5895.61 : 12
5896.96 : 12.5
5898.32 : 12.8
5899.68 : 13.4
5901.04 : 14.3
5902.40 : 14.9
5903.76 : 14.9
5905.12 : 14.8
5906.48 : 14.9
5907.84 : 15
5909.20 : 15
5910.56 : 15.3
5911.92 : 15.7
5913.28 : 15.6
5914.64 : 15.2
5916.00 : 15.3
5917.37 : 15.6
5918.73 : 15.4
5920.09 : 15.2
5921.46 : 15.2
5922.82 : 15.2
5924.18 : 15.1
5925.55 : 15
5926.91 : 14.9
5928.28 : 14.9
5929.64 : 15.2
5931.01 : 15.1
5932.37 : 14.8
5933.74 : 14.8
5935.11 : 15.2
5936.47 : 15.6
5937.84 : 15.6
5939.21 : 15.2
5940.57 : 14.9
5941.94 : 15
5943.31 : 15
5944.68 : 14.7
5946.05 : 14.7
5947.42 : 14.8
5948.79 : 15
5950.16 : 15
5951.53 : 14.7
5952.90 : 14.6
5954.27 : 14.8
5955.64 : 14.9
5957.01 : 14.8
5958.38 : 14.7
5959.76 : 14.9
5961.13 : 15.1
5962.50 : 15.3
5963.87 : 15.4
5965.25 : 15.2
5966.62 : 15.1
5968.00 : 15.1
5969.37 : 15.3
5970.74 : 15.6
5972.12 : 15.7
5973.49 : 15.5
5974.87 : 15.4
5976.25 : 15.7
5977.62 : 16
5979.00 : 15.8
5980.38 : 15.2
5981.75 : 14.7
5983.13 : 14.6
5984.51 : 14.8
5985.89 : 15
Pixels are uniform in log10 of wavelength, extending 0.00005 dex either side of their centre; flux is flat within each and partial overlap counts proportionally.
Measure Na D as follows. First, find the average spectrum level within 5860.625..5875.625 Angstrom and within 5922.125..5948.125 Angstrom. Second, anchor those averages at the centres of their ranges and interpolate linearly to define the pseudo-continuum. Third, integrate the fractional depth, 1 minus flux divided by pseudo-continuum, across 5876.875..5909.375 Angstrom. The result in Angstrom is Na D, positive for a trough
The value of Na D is 3.32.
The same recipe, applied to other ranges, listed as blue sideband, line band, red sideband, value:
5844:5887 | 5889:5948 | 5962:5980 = 3.0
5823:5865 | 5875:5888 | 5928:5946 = 0.9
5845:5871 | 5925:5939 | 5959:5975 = 0.2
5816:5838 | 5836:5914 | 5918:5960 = 4.5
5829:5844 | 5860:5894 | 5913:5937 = 3.1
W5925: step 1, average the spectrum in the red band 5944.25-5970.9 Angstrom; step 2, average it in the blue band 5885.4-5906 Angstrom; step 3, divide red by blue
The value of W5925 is 1.17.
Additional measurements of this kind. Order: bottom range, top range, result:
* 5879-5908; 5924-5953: 1.12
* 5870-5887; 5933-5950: 1.03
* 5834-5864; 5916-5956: 0.97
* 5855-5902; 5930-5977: 1.08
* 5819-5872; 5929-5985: 0.97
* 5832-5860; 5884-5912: 0.86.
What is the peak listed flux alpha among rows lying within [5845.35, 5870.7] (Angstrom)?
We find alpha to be 16.4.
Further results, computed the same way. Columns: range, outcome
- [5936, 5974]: 15.7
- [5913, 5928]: 15.6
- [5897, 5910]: 15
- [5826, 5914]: 16.5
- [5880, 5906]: 14.9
